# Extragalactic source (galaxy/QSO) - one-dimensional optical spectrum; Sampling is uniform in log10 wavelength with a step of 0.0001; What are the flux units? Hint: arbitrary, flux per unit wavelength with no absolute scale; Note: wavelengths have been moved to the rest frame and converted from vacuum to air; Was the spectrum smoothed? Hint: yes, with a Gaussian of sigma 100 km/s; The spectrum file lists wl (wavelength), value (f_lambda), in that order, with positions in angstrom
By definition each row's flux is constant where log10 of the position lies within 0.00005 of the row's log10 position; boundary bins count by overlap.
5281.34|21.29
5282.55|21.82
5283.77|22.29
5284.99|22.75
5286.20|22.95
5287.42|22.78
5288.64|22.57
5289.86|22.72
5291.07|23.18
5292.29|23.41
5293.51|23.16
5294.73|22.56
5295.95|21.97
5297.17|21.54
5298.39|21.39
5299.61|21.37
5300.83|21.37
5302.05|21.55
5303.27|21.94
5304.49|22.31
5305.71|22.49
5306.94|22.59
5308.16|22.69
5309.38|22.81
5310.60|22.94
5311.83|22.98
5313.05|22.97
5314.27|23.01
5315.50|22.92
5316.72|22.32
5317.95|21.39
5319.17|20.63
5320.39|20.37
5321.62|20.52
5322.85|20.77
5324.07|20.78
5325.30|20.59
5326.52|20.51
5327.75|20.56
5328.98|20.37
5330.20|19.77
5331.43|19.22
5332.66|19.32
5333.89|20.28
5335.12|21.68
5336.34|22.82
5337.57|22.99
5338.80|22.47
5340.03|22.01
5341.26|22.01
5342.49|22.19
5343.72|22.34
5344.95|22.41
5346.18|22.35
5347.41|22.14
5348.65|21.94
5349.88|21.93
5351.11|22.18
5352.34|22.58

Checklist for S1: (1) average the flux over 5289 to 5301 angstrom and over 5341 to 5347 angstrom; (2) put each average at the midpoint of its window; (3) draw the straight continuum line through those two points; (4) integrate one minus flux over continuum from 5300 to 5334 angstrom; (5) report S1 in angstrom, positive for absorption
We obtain 1.3 angstrom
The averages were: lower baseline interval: 22.3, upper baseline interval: 22.3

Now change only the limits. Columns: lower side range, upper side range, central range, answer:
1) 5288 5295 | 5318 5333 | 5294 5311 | 0.0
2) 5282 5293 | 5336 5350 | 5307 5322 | 0.2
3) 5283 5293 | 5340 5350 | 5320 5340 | 1.3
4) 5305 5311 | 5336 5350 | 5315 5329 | 1.0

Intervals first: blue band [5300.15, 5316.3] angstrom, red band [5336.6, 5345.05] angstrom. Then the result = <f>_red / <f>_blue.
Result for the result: 0.99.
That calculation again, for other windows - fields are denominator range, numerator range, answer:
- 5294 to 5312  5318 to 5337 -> 0.93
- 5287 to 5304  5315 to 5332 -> 0.93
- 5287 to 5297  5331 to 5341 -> 0.94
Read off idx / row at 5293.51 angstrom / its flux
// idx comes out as 23.16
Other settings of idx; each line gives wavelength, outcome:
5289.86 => 22.72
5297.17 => 21.54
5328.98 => 20.37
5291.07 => 23.18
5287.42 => 22.78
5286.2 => 22.95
